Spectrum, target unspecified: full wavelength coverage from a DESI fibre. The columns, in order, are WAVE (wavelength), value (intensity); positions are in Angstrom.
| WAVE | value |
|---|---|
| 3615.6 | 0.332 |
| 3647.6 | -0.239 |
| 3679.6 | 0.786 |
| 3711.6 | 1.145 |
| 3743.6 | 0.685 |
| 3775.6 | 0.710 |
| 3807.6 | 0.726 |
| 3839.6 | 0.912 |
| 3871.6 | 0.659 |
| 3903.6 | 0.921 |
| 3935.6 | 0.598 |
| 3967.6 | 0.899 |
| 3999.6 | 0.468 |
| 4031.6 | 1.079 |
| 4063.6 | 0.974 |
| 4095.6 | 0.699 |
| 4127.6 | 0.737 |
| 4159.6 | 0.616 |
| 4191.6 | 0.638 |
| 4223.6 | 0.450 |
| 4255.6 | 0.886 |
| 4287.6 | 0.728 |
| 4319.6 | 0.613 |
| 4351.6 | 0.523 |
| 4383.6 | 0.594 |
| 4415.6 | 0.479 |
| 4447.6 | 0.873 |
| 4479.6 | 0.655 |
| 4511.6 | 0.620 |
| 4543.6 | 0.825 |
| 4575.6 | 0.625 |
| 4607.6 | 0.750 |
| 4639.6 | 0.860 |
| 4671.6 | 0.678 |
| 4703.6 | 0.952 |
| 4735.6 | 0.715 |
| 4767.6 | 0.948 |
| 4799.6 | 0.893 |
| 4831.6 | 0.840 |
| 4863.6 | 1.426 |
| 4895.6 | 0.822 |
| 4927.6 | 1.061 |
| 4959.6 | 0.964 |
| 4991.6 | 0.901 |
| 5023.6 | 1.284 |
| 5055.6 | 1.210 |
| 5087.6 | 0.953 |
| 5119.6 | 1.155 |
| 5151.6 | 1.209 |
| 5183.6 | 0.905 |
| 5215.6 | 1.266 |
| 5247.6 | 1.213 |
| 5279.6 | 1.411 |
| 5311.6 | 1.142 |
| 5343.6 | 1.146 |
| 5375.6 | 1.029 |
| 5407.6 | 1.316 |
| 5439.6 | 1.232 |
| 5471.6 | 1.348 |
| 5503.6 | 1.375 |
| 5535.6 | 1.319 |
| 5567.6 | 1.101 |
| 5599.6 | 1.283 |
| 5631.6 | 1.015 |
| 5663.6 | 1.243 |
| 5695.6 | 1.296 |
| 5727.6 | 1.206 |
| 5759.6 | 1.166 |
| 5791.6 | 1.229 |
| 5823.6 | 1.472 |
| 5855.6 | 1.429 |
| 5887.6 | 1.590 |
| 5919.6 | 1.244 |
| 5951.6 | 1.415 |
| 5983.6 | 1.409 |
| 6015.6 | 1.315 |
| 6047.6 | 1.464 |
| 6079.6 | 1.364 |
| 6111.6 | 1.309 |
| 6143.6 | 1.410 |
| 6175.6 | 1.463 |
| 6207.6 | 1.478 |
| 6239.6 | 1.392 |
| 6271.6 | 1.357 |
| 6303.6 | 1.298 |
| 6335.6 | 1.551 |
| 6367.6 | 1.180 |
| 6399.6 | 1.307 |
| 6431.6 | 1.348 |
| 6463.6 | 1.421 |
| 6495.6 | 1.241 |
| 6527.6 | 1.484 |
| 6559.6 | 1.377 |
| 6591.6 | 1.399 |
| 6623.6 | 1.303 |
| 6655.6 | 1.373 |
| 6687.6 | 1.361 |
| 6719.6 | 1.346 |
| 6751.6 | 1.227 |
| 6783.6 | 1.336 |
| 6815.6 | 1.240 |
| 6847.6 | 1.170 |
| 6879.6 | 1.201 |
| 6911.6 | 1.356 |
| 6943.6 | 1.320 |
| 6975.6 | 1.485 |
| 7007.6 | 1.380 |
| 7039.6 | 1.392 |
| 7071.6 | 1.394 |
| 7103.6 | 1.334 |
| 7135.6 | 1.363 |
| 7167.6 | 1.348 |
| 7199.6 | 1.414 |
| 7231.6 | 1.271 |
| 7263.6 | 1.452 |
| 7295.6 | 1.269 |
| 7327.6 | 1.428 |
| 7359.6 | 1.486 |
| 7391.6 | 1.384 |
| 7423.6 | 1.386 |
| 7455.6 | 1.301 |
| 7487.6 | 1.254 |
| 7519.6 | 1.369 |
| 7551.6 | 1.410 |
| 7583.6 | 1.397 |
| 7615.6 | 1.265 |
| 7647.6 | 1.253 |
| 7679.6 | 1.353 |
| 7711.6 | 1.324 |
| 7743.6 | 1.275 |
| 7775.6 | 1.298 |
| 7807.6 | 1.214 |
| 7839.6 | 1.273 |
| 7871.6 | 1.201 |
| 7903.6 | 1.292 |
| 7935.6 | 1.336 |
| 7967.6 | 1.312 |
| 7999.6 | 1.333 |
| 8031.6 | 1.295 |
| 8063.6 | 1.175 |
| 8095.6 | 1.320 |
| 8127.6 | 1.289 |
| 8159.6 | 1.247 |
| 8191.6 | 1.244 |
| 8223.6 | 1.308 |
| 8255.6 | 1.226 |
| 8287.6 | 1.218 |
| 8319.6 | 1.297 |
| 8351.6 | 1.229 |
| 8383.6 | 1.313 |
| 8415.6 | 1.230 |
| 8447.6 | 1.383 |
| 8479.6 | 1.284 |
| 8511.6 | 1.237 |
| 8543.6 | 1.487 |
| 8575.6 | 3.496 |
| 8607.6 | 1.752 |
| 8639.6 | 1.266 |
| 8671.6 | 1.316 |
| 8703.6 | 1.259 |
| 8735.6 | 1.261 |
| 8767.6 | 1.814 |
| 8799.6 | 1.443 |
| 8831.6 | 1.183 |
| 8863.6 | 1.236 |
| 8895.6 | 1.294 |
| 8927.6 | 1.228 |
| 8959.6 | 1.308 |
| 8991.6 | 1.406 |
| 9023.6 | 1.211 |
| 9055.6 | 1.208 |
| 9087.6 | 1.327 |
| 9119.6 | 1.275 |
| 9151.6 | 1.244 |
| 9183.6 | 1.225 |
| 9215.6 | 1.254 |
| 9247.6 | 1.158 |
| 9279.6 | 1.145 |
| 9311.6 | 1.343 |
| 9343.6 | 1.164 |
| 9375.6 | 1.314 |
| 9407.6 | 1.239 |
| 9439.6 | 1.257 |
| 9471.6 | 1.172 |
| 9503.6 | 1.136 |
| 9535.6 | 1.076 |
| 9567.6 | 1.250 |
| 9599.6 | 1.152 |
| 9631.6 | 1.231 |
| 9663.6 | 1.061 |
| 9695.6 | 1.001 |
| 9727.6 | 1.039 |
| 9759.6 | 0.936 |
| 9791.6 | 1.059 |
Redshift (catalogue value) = 0.30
